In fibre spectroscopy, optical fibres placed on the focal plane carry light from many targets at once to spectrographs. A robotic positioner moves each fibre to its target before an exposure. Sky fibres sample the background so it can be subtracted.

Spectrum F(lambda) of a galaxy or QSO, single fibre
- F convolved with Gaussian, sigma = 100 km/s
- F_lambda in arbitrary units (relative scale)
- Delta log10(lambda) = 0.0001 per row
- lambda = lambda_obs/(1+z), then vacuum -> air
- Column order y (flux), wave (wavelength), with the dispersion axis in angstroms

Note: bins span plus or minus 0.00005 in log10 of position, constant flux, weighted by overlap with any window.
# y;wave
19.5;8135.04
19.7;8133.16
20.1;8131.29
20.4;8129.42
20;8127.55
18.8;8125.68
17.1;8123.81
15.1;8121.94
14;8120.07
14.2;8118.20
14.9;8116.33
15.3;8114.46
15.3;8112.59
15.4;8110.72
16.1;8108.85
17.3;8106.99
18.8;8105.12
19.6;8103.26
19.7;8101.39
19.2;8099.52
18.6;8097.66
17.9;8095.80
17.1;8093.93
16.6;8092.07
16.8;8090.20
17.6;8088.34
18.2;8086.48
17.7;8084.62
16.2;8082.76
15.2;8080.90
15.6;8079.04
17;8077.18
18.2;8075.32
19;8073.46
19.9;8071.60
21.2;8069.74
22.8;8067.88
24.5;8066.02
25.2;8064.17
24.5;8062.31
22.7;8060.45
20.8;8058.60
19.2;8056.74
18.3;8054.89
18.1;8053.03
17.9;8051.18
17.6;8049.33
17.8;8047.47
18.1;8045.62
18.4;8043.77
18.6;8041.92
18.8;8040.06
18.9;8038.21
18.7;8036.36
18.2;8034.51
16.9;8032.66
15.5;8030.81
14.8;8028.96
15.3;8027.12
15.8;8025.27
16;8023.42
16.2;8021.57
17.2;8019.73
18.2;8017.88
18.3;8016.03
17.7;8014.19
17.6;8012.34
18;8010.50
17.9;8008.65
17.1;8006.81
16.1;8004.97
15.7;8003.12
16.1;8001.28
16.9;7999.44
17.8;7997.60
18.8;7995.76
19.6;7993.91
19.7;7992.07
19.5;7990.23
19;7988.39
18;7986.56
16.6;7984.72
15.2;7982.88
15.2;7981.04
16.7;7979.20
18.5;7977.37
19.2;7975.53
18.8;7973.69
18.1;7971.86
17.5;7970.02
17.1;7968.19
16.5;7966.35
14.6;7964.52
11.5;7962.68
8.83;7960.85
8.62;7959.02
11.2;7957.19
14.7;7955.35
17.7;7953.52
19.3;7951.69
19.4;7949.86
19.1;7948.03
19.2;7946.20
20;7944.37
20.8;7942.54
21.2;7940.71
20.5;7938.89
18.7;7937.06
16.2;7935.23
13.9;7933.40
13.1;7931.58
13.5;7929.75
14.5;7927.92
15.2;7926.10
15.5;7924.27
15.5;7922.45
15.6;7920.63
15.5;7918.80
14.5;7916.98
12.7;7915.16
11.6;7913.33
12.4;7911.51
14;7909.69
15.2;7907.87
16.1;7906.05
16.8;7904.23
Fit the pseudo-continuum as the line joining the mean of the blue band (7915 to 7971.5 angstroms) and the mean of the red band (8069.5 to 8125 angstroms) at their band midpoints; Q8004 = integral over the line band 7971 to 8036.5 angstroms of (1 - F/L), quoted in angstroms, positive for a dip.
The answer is -3.77 angstroms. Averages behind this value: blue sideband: 15.9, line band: 17.3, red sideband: 17.1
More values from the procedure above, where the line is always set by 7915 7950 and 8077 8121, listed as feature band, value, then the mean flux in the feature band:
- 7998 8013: -0.1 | 17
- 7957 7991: 1.8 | 15.9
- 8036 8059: -2.3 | 18.5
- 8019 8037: 0.4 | 16.4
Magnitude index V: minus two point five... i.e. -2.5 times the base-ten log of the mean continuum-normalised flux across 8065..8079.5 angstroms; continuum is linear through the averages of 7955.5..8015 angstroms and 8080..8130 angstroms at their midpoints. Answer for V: -0.176 mag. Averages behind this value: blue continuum 16.5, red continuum 17.1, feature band 19.9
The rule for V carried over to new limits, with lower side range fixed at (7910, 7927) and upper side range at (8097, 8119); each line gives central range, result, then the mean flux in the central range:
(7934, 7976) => -0.142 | 16.9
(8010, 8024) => -0.113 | 17.4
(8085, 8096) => -0.036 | 17.3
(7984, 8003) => -0.180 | 18.1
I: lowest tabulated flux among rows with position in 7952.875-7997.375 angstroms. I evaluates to 8.62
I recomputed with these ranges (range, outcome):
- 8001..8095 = 14.8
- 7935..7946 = 16.2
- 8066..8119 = 14.2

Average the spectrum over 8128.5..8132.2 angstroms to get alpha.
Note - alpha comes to 20.3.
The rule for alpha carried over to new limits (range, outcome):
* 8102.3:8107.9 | 18.6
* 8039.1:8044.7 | 18.6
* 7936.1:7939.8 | 19.6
